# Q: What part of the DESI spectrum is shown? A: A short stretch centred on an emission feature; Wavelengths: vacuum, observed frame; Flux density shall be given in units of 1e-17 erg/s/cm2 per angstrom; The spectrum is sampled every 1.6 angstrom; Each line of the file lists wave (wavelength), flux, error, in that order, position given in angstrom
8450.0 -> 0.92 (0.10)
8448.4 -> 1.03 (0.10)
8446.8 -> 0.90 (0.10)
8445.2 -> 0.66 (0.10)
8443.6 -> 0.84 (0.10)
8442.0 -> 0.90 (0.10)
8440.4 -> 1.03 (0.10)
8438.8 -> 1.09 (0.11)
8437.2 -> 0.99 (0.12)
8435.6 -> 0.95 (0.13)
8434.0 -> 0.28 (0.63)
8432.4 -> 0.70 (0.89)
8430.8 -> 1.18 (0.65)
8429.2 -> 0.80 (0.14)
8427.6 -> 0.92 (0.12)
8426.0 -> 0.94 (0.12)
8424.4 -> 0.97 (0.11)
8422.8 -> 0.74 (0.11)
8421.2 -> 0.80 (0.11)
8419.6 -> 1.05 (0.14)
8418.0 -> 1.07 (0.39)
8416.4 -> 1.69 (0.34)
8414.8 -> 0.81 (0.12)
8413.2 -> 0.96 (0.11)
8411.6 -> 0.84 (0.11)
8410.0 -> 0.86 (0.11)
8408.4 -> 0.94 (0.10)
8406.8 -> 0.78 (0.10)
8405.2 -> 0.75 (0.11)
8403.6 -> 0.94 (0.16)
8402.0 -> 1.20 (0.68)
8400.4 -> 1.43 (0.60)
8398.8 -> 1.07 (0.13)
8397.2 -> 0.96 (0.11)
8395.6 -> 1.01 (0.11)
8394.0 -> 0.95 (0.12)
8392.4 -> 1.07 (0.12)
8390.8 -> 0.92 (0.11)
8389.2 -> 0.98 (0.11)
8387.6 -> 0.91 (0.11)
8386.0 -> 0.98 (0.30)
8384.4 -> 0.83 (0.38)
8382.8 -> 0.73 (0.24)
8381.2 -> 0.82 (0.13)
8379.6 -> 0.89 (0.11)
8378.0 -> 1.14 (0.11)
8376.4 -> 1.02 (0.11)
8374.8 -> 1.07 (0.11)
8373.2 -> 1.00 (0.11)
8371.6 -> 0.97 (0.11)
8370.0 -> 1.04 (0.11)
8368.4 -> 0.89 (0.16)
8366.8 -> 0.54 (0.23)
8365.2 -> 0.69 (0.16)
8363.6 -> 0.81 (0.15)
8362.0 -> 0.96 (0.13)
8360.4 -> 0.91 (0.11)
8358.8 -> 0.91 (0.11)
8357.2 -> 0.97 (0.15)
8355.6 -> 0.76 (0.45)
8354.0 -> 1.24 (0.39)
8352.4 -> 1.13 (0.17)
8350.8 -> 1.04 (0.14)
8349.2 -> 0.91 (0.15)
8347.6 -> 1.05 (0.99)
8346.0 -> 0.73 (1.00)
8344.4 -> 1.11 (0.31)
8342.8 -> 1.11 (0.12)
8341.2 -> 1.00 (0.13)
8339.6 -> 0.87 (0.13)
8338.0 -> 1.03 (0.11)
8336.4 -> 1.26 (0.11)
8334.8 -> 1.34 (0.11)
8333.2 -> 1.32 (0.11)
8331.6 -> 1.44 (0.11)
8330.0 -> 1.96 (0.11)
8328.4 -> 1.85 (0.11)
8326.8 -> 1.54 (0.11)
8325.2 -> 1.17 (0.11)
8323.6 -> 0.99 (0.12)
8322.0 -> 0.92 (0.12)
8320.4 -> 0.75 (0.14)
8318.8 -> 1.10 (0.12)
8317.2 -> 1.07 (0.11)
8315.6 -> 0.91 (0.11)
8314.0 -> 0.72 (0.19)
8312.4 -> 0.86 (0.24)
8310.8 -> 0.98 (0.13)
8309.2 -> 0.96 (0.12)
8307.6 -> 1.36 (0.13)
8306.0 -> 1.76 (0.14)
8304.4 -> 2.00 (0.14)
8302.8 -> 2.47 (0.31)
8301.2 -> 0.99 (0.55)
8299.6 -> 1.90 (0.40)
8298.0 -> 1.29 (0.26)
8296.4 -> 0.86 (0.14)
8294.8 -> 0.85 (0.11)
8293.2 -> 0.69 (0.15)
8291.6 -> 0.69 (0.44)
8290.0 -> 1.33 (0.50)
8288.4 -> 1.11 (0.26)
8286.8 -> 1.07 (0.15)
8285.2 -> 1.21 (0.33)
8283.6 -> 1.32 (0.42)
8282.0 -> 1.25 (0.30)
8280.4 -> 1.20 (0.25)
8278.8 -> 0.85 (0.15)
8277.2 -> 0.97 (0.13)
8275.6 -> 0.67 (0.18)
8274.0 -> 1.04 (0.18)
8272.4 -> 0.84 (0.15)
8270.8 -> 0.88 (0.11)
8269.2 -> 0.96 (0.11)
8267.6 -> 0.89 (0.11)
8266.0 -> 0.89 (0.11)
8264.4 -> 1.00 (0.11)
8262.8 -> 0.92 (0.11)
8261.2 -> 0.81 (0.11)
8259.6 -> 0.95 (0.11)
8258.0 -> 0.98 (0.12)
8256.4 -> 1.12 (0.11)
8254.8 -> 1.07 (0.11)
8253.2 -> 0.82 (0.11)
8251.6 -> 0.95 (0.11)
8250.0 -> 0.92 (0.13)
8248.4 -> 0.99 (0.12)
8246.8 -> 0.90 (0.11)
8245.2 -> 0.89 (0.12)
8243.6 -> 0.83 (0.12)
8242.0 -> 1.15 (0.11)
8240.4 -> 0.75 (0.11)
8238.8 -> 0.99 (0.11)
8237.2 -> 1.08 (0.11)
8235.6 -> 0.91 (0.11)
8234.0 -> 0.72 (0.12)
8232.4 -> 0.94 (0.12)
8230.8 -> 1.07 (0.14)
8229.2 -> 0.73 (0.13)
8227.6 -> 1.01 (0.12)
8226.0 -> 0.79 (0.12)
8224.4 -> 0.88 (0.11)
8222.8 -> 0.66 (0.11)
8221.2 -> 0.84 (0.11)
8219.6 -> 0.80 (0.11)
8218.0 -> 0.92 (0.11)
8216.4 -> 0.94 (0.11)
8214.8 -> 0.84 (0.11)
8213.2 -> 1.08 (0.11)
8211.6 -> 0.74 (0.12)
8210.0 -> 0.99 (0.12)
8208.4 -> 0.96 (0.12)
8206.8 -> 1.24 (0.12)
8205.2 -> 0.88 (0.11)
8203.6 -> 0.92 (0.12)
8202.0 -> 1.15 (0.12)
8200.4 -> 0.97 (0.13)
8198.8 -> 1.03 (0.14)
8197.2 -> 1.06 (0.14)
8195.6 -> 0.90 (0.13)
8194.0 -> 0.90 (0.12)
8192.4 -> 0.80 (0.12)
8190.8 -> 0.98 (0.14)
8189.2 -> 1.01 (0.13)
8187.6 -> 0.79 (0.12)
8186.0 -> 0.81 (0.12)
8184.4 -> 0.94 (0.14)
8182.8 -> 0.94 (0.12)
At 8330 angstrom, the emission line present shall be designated [N II]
